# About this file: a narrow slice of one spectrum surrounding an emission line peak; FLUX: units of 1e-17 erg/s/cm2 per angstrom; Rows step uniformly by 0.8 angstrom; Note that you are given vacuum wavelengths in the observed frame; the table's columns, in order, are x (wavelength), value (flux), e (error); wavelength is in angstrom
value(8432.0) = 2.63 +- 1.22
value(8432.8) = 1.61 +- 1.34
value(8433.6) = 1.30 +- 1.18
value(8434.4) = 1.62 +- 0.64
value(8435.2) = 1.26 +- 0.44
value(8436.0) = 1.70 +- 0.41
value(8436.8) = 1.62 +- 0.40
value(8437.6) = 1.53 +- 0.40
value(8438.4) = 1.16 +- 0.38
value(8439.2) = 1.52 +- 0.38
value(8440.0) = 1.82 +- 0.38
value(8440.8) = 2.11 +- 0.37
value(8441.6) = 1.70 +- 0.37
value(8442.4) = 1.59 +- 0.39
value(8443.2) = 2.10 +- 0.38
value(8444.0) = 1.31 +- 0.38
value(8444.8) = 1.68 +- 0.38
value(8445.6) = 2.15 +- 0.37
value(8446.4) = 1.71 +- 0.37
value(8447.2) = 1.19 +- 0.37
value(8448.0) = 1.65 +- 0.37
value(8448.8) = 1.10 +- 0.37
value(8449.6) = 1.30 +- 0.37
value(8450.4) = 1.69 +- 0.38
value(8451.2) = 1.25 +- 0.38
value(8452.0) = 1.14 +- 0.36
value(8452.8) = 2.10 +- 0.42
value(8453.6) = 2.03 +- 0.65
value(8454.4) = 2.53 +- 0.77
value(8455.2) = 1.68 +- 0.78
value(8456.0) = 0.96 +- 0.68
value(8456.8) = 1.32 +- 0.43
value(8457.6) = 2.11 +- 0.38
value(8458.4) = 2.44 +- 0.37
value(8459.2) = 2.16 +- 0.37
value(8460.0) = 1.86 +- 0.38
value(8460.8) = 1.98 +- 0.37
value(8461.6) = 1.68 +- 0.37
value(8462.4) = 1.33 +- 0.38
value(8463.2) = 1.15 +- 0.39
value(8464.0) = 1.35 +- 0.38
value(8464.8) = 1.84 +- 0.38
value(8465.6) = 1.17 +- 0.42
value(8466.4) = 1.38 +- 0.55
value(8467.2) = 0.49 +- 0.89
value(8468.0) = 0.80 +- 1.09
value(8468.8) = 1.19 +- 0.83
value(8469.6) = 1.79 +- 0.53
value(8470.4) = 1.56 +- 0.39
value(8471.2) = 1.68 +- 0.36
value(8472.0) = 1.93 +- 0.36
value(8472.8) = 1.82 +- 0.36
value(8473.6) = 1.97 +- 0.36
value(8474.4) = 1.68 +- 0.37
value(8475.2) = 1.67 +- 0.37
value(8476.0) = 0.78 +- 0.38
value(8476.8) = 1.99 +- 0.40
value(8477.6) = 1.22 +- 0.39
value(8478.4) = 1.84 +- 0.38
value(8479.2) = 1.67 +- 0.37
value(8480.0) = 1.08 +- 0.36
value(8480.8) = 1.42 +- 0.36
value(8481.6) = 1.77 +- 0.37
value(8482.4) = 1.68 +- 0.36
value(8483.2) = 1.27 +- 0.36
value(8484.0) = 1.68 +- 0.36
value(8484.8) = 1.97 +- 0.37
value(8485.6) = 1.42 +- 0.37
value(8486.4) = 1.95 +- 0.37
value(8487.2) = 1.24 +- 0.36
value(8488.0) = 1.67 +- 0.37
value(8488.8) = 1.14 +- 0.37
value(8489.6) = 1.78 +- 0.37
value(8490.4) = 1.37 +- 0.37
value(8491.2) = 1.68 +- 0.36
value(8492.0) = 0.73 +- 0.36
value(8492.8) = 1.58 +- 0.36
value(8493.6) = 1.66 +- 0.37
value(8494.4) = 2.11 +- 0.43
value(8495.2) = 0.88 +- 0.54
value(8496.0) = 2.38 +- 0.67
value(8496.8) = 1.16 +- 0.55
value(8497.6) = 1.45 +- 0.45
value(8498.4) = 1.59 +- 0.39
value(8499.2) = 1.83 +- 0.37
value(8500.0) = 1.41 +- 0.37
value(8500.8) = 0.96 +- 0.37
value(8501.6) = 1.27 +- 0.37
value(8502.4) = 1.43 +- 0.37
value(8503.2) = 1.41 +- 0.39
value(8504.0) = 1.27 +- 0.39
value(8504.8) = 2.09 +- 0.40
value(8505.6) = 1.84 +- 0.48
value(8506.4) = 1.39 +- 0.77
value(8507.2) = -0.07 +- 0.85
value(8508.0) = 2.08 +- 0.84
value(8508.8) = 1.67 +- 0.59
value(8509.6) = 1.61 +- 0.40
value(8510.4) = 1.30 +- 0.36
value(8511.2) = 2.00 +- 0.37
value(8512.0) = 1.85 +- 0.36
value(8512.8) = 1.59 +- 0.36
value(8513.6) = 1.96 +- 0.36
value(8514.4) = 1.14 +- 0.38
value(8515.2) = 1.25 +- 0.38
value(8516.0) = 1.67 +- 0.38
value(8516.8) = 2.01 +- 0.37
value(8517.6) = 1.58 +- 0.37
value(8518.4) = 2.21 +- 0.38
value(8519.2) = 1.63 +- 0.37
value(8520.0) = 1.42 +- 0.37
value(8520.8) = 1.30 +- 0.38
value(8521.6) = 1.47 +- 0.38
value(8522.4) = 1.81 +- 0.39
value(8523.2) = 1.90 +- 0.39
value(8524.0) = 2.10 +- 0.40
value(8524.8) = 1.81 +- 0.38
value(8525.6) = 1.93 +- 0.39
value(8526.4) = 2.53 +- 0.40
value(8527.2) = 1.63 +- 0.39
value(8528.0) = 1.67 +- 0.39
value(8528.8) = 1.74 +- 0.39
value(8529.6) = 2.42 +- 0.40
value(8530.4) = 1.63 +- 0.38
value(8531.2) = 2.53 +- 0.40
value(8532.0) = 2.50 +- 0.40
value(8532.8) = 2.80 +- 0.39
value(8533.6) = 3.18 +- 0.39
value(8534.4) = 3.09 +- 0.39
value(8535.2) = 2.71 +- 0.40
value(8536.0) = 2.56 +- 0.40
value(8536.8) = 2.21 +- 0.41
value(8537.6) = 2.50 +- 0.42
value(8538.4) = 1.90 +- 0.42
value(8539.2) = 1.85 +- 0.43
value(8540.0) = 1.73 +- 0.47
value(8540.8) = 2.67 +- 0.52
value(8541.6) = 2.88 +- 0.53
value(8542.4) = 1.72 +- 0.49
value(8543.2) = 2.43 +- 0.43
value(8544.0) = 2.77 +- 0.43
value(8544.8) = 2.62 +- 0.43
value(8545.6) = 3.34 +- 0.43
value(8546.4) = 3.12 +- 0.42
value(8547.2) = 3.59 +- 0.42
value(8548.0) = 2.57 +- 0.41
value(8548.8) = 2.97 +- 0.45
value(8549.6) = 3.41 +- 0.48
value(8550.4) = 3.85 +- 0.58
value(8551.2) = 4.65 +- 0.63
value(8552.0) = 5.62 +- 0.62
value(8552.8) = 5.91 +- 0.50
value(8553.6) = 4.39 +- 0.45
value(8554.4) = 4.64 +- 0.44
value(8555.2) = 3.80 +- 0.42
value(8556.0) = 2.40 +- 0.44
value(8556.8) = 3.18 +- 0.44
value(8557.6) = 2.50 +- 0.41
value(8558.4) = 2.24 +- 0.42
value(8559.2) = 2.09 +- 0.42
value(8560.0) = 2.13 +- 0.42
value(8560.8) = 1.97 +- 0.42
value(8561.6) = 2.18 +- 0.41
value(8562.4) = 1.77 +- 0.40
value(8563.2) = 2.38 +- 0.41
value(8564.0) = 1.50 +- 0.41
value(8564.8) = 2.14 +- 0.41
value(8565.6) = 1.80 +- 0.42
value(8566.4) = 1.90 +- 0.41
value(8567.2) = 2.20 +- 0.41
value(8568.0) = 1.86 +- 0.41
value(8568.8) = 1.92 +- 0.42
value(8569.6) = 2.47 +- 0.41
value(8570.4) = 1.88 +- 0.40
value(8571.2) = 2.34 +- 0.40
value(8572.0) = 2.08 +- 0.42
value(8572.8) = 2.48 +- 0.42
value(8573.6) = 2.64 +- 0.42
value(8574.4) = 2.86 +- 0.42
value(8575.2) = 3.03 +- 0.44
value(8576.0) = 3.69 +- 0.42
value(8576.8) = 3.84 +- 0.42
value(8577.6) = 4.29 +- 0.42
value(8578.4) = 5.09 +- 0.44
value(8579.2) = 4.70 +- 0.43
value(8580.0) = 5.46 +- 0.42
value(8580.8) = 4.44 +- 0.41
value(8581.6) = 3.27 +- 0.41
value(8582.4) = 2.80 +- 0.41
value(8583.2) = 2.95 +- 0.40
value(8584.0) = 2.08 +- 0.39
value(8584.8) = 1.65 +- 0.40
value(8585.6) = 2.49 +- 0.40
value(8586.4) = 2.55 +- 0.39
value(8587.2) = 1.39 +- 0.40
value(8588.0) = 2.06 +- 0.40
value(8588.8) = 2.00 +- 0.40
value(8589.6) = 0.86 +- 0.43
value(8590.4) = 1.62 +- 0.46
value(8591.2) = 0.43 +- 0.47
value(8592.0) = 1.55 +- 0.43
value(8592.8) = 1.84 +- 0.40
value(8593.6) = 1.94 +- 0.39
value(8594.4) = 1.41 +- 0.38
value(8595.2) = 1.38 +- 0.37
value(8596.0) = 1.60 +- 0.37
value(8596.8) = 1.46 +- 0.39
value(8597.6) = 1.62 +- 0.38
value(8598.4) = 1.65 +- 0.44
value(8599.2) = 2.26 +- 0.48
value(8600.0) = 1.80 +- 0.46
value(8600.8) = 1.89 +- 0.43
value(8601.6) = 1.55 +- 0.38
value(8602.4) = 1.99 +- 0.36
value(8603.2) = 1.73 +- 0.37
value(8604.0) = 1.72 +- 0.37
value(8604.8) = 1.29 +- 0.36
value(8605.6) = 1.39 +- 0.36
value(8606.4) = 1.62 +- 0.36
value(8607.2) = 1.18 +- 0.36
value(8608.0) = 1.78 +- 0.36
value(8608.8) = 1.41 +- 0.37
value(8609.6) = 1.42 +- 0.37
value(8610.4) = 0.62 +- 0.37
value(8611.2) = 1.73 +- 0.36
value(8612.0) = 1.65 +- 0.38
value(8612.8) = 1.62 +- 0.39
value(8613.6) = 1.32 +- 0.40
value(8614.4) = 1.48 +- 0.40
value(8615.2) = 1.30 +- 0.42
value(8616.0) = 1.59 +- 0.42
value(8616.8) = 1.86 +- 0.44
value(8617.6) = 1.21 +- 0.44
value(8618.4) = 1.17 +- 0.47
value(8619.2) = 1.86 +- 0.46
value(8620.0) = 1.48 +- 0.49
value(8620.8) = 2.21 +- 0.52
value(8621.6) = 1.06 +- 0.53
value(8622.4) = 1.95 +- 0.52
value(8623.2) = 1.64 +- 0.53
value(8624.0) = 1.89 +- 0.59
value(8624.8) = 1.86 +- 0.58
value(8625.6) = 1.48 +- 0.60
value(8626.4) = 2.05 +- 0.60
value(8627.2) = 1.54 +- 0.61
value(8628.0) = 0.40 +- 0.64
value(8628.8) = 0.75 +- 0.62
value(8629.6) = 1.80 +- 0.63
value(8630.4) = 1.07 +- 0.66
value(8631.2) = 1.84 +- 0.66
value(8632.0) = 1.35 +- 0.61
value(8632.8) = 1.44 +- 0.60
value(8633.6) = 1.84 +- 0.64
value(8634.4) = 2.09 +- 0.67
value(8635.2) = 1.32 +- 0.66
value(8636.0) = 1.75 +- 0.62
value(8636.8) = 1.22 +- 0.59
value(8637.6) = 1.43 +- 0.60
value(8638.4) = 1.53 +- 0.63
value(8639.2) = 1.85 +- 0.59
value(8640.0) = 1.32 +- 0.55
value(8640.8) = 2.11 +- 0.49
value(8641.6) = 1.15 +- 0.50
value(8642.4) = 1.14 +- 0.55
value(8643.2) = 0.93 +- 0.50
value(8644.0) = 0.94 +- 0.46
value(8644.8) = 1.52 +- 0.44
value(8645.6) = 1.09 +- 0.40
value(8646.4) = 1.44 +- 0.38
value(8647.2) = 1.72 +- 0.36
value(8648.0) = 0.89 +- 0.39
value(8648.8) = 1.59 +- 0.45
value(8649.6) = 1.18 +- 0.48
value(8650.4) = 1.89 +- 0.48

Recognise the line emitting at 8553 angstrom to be Halpha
